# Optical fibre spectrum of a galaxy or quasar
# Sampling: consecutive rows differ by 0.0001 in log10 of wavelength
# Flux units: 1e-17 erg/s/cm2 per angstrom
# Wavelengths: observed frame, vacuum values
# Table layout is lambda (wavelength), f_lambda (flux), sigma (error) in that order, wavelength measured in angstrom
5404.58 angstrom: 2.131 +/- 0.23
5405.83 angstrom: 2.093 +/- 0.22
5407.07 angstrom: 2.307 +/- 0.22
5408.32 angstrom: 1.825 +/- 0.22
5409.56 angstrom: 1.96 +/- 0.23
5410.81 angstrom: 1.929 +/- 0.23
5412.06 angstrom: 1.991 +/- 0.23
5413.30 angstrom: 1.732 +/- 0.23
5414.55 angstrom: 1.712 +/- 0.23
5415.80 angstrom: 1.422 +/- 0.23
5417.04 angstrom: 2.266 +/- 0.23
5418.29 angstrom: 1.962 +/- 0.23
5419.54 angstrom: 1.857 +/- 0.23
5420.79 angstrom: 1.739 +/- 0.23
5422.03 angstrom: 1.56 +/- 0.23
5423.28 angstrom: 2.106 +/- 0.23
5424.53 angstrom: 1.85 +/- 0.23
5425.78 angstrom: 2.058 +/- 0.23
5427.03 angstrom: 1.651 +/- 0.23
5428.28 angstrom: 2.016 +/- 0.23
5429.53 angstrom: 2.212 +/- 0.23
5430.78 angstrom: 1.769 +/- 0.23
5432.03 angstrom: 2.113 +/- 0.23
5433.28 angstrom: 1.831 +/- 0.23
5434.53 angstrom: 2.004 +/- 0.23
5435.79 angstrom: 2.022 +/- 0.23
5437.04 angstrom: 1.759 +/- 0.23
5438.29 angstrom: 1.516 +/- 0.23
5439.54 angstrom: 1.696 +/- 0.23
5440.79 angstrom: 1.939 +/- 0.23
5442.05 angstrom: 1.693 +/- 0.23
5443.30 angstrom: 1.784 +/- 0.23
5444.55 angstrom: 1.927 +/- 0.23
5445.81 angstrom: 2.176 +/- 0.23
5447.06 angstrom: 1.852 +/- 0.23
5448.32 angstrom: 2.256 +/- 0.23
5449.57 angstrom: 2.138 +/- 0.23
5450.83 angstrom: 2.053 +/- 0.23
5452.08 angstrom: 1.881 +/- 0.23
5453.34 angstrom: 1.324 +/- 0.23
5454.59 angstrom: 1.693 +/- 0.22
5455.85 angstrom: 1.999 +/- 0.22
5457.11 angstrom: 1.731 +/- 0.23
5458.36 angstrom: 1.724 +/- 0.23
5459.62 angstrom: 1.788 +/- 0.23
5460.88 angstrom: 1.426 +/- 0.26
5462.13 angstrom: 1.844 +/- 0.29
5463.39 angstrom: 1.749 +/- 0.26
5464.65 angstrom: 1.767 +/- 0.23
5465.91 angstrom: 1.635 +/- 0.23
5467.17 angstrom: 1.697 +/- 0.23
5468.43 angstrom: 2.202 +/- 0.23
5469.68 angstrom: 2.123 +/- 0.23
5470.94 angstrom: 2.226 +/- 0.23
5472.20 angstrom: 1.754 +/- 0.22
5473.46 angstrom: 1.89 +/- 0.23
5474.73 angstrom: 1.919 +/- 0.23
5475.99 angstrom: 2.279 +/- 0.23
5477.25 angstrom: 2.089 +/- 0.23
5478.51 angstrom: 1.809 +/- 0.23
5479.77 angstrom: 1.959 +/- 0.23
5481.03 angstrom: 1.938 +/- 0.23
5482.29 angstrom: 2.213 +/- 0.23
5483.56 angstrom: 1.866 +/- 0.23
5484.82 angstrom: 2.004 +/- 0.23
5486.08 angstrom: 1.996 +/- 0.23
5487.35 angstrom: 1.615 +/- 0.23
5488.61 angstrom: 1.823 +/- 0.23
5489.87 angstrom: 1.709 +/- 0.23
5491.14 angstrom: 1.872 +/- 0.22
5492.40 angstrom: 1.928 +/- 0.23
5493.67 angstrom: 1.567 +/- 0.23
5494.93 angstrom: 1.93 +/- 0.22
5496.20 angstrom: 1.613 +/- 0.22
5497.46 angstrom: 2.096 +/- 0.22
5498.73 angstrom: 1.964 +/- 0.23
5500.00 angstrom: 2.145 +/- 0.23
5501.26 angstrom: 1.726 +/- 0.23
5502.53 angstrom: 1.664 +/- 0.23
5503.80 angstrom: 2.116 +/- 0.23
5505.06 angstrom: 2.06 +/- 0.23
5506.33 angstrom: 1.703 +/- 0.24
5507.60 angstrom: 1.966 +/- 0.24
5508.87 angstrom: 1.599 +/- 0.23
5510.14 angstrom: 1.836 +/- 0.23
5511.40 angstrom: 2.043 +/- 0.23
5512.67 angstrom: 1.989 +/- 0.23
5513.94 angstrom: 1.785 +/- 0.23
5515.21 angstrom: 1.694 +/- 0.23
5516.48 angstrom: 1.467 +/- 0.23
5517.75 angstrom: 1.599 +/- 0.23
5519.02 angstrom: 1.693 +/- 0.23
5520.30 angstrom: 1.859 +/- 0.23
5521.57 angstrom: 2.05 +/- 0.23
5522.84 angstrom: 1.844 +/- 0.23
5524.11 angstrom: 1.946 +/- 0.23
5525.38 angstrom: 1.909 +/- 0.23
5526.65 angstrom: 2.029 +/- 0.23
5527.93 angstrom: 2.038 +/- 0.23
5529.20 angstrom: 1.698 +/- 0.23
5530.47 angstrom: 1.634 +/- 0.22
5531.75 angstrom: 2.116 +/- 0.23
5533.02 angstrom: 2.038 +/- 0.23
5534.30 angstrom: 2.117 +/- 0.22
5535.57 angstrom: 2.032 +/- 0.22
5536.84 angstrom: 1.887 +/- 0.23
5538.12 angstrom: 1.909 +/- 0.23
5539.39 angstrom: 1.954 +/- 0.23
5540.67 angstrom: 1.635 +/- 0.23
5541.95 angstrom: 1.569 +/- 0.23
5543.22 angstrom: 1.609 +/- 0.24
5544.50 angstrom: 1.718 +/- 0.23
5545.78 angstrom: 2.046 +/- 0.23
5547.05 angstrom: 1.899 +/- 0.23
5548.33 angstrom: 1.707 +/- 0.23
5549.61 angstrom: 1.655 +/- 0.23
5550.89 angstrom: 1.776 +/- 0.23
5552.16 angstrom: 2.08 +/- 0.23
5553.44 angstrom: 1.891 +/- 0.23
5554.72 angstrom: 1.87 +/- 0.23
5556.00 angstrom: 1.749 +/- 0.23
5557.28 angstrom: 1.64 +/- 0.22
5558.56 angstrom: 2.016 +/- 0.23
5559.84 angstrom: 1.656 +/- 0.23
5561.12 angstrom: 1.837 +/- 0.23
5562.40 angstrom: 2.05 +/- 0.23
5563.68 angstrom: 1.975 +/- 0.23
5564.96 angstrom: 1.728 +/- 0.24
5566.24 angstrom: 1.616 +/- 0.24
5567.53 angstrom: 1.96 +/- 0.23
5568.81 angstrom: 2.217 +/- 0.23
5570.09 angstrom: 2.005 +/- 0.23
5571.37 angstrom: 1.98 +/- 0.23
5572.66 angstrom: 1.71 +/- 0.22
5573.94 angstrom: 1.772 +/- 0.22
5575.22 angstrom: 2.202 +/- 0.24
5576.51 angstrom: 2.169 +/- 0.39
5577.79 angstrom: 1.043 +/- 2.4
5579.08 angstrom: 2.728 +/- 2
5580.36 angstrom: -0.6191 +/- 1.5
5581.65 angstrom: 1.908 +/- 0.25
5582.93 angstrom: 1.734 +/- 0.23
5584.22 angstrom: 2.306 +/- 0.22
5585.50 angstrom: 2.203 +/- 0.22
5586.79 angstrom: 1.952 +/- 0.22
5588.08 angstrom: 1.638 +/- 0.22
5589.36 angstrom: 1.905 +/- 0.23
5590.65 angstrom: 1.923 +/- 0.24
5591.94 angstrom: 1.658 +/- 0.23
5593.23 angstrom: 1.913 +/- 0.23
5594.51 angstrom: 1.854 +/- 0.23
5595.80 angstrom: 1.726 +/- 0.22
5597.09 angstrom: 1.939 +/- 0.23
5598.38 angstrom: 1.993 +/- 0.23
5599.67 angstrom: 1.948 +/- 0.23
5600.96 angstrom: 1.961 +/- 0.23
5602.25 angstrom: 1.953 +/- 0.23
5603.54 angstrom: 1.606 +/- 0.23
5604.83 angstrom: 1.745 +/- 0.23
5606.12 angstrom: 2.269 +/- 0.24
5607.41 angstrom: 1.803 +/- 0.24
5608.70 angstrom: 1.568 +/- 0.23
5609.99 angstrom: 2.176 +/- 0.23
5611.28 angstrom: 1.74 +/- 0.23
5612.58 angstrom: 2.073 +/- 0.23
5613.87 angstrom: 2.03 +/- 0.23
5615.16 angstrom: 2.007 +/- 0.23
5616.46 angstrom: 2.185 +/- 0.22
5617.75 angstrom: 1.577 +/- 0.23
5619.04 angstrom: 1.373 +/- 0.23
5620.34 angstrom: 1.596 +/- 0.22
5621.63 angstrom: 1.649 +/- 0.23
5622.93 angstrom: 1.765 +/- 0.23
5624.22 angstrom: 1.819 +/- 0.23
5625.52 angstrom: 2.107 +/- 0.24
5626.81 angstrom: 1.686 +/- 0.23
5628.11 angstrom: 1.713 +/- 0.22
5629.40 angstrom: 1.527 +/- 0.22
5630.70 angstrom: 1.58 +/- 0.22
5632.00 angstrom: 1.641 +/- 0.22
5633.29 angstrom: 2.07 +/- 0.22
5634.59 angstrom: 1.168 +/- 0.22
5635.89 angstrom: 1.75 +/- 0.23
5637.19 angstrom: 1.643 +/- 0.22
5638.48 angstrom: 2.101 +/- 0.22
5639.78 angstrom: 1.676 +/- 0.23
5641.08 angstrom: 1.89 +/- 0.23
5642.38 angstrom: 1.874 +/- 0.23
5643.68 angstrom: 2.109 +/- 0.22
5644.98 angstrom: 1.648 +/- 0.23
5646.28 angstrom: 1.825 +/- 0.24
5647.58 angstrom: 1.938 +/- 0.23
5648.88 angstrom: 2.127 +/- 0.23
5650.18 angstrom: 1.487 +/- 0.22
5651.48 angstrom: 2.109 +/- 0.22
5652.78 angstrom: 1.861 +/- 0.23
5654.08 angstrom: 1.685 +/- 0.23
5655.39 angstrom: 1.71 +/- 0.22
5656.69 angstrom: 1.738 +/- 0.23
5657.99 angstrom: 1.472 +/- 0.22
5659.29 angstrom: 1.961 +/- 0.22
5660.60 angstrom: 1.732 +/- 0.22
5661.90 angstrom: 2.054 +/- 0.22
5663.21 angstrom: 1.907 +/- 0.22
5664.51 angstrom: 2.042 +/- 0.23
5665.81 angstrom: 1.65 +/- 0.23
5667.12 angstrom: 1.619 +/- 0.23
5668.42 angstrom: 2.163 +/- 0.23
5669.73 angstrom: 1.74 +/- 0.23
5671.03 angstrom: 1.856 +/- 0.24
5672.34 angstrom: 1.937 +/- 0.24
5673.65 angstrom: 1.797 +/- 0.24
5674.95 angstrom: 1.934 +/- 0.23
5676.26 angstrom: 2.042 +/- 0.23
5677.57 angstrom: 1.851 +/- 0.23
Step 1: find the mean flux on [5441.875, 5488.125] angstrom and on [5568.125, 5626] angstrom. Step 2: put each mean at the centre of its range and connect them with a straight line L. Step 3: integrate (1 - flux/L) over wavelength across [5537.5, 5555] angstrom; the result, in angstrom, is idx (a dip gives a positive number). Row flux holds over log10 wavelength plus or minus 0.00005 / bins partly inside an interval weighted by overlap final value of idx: 0.5 angstrom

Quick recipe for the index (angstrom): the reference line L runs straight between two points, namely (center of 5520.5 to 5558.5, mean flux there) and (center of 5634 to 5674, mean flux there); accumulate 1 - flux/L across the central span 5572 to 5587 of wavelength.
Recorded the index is 0.8 angstrom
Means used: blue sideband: 1.87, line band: 1.75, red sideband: 1.82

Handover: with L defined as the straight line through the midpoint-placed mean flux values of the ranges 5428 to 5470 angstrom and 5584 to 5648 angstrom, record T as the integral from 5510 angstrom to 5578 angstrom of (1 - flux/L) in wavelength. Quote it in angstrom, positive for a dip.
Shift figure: -0.4 angstrom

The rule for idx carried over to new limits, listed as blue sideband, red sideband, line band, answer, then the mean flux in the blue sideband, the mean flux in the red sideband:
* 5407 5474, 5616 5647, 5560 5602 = -1.45 angstrom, 1.87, 1.75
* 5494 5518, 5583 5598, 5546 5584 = 1.73 angstrom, 1.84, 1.9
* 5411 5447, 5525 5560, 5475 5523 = -0.28 angstrom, 1.87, 1.85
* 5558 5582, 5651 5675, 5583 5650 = -1.04 angstrom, 1.78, 1.84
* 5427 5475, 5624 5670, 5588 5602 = -0.41 angstrom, 1.87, 1.8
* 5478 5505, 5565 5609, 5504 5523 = 0.57 angstrom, 1.89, 1.83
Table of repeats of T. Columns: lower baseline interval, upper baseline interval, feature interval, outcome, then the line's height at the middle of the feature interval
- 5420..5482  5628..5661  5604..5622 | -0.5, 1.79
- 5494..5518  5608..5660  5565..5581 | 0.7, 1.82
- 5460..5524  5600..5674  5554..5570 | -0.2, 1.84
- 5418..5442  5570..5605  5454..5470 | 0.6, 1.86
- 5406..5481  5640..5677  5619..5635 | 1.5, 1.86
